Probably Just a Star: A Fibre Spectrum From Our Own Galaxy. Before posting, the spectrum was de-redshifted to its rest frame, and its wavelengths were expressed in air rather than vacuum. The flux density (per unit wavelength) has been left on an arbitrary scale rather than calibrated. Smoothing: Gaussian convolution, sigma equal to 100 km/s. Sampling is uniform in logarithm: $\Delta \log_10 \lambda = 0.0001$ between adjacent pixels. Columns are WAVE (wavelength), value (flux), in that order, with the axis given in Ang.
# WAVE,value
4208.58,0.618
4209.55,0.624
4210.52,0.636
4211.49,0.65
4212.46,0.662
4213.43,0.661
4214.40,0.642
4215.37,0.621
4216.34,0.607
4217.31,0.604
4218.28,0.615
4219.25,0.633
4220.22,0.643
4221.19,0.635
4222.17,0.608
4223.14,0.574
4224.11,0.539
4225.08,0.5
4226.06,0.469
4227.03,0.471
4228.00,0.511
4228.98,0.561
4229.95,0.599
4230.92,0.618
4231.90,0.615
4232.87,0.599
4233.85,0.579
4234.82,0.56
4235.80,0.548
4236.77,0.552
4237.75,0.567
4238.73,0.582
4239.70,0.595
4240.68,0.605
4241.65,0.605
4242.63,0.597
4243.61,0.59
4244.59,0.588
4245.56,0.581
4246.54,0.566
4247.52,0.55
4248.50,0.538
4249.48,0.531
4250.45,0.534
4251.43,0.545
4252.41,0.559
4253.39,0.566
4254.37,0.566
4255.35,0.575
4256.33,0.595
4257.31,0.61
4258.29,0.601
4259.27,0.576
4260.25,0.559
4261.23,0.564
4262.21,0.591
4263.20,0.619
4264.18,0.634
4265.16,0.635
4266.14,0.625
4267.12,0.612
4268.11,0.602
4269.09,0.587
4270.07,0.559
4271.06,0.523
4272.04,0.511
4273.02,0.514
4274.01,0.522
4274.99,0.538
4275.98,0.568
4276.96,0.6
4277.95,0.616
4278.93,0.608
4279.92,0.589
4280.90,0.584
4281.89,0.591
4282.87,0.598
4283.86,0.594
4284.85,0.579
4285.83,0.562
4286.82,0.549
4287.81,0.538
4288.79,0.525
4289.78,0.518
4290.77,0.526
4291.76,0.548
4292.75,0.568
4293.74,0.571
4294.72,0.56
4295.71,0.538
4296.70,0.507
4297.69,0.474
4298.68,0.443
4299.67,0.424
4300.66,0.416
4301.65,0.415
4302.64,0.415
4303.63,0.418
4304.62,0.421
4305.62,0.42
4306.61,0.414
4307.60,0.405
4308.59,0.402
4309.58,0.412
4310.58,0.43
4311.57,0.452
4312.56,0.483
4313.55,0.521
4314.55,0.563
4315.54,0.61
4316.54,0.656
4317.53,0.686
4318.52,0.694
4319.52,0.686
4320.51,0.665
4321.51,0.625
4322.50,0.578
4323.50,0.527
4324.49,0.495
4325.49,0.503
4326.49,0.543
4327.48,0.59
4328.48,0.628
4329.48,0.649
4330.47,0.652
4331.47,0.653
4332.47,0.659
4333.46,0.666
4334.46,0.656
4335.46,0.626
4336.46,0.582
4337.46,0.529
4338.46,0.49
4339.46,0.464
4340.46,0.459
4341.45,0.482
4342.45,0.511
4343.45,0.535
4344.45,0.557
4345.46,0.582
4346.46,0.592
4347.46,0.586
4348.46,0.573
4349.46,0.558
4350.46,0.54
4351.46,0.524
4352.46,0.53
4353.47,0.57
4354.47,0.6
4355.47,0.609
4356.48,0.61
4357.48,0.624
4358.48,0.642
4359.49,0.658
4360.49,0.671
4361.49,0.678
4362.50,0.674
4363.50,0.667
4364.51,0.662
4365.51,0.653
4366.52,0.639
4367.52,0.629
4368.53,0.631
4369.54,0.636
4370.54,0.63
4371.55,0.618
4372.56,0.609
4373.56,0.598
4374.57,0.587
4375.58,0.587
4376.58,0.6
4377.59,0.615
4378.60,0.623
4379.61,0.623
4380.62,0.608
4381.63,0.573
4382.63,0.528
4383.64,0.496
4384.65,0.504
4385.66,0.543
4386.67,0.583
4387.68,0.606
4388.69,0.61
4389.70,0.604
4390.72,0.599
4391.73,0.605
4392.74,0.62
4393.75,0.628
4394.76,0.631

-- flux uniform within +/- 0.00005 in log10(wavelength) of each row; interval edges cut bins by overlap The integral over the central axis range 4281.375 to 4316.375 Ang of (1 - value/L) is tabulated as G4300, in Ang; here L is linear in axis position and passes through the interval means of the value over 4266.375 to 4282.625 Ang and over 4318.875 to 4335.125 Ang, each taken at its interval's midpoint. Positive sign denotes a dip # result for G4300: 5.4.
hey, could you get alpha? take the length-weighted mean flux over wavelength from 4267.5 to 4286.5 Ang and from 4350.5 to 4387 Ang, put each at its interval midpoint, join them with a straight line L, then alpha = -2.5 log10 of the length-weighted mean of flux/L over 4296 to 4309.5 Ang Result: 0.33 mag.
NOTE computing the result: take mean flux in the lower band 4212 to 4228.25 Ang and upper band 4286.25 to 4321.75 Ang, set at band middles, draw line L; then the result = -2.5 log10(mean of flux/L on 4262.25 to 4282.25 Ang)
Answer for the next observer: -0.08 mag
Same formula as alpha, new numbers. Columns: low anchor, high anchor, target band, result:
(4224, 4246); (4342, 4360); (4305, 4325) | 0.08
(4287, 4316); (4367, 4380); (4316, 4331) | -0.17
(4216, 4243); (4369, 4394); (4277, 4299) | 0.05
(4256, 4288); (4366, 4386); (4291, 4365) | 0.06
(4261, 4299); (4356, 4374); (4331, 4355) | 0.11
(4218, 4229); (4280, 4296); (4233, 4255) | -0.01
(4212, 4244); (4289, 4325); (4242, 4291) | -0.04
